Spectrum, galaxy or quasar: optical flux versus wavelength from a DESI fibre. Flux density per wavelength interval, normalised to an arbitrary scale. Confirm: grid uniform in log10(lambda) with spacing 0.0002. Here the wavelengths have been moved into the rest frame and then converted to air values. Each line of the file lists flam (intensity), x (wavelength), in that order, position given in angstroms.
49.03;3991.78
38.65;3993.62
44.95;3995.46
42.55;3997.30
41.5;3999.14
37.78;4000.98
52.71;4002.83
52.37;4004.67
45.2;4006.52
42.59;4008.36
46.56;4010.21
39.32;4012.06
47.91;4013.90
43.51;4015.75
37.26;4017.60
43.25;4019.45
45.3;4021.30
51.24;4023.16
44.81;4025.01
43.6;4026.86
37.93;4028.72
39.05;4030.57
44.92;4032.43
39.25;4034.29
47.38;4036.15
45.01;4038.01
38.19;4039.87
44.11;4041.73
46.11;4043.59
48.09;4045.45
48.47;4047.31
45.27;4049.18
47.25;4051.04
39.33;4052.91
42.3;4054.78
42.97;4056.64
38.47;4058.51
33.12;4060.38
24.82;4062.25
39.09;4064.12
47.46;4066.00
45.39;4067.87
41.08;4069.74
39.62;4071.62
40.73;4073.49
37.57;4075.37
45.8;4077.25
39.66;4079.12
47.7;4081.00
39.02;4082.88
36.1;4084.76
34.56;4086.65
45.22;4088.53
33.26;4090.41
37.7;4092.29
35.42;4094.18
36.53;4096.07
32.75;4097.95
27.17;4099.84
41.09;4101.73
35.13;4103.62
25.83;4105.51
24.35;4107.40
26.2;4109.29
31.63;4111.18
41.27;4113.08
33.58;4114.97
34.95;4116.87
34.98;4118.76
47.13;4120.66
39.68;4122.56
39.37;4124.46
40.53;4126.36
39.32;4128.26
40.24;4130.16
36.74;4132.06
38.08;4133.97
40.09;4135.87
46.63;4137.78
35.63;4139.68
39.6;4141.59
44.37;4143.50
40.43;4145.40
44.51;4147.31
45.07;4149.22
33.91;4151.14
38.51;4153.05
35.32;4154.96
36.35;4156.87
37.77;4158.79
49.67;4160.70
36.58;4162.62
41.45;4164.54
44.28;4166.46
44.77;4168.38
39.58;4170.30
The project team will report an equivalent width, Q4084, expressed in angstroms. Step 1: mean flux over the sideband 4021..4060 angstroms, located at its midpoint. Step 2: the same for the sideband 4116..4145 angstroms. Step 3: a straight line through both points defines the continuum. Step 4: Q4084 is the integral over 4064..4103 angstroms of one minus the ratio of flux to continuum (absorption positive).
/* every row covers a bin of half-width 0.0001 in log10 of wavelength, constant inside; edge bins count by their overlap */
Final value 2.5 angstroms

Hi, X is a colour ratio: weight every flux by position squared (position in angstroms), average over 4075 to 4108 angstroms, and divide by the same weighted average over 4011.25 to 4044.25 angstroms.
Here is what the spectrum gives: 0.87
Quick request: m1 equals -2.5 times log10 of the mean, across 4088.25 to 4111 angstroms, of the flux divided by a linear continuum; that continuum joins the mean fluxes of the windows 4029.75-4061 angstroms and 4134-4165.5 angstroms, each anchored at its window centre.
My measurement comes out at 0.25 mag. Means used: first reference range 43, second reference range 40.3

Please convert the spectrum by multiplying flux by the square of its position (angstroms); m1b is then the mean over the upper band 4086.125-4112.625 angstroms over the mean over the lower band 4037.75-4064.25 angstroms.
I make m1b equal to 0.83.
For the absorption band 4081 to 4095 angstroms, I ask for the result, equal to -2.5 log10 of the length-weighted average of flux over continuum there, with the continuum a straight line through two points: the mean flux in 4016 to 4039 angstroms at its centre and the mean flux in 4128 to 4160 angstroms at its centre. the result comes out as 0.09 mag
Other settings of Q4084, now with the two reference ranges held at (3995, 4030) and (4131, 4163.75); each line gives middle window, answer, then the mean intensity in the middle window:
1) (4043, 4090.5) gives 1.45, 41.2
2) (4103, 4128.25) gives 3.57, 35.1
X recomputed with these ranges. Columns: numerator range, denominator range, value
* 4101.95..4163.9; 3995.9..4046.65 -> 0.91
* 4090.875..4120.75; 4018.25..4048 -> 0.79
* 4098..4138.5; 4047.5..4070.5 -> 0.92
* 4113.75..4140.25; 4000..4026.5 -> 0.92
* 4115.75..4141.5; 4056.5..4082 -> 1.01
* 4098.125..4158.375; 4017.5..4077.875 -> 0.92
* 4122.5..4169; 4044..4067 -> 1.02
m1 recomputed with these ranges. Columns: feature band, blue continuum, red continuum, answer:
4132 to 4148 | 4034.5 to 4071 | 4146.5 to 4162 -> -0.01 mag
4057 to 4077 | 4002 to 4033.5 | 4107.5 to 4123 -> 0.02 mag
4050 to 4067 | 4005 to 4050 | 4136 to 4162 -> 0.10 mag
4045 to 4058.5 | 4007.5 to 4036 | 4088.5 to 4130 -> -0.09 mag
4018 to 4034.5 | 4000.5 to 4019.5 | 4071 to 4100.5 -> 0.00 mag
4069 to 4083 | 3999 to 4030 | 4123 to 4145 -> 0.01 mag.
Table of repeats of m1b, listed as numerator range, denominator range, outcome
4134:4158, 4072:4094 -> 1.04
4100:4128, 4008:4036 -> 0.85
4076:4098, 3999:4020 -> 0.91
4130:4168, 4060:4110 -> 1.13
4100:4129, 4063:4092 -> 0.89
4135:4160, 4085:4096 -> 1.11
